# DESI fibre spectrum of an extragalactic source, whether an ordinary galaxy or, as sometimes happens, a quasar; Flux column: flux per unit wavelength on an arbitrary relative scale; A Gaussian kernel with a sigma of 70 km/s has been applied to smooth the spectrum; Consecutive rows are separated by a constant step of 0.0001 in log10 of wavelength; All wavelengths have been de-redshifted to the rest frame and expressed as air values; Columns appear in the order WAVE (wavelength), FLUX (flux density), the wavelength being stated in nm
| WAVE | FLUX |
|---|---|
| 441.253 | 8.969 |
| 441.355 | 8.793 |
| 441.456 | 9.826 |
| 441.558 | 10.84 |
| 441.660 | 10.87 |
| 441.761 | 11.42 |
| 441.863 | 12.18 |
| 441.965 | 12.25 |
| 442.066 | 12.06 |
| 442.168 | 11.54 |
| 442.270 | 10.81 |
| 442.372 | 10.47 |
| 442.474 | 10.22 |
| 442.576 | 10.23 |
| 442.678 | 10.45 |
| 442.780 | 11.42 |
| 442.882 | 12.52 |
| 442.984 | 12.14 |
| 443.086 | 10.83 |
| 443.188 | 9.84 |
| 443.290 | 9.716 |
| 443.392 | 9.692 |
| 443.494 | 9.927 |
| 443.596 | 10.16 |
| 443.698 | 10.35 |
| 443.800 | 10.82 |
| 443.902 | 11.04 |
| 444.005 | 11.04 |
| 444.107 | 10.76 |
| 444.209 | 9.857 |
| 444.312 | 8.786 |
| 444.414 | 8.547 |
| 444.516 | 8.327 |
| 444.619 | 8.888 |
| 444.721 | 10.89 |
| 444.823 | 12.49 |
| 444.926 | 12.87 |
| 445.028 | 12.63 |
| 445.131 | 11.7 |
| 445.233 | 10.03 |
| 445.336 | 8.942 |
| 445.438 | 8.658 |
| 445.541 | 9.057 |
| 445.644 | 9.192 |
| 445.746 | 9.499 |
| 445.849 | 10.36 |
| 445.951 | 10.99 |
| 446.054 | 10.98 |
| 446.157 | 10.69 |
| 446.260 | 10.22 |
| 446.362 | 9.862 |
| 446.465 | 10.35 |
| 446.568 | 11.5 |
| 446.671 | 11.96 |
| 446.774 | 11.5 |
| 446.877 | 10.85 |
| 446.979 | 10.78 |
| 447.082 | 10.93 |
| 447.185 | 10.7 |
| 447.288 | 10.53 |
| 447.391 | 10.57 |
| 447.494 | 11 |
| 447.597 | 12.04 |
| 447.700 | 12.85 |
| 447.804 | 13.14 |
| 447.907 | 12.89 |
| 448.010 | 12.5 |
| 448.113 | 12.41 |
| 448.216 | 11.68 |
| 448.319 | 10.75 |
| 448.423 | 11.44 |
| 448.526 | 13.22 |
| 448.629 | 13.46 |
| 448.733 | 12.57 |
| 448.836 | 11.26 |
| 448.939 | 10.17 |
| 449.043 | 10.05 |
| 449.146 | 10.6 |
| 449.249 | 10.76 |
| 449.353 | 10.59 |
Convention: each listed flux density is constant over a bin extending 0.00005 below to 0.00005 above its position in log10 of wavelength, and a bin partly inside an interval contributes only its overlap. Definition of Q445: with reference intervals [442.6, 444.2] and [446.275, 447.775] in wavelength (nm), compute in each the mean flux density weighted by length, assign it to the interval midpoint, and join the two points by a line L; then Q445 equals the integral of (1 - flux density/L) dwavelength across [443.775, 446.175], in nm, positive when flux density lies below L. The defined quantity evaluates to 0.130 nm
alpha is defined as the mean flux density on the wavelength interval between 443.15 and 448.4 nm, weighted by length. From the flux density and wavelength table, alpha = 10.7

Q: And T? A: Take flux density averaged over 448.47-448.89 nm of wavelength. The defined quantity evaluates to 12.6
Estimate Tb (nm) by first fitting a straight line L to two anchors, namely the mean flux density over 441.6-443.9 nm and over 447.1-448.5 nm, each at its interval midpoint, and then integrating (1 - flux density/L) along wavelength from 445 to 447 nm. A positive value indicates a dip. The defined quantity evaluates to 0.17 nm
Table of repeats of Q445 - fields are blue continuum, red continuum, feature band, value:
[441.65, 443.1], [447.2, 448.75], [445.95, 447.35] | 0.12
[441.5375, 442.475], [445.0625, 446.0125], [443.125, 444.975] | 0.05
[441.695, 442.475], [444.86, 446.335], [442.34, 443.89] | 0.08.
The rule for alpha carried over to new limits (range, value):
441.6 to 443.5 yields 11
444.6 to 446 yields 10.5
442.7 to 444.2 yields 10.7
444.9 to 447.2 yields 10.6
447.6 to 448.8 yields 12.4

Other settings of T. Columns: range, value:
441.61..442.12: 11.8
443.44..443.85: 10.3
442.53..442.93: 11.2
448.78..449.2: 10.6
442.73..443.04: 12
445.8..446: 10.7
